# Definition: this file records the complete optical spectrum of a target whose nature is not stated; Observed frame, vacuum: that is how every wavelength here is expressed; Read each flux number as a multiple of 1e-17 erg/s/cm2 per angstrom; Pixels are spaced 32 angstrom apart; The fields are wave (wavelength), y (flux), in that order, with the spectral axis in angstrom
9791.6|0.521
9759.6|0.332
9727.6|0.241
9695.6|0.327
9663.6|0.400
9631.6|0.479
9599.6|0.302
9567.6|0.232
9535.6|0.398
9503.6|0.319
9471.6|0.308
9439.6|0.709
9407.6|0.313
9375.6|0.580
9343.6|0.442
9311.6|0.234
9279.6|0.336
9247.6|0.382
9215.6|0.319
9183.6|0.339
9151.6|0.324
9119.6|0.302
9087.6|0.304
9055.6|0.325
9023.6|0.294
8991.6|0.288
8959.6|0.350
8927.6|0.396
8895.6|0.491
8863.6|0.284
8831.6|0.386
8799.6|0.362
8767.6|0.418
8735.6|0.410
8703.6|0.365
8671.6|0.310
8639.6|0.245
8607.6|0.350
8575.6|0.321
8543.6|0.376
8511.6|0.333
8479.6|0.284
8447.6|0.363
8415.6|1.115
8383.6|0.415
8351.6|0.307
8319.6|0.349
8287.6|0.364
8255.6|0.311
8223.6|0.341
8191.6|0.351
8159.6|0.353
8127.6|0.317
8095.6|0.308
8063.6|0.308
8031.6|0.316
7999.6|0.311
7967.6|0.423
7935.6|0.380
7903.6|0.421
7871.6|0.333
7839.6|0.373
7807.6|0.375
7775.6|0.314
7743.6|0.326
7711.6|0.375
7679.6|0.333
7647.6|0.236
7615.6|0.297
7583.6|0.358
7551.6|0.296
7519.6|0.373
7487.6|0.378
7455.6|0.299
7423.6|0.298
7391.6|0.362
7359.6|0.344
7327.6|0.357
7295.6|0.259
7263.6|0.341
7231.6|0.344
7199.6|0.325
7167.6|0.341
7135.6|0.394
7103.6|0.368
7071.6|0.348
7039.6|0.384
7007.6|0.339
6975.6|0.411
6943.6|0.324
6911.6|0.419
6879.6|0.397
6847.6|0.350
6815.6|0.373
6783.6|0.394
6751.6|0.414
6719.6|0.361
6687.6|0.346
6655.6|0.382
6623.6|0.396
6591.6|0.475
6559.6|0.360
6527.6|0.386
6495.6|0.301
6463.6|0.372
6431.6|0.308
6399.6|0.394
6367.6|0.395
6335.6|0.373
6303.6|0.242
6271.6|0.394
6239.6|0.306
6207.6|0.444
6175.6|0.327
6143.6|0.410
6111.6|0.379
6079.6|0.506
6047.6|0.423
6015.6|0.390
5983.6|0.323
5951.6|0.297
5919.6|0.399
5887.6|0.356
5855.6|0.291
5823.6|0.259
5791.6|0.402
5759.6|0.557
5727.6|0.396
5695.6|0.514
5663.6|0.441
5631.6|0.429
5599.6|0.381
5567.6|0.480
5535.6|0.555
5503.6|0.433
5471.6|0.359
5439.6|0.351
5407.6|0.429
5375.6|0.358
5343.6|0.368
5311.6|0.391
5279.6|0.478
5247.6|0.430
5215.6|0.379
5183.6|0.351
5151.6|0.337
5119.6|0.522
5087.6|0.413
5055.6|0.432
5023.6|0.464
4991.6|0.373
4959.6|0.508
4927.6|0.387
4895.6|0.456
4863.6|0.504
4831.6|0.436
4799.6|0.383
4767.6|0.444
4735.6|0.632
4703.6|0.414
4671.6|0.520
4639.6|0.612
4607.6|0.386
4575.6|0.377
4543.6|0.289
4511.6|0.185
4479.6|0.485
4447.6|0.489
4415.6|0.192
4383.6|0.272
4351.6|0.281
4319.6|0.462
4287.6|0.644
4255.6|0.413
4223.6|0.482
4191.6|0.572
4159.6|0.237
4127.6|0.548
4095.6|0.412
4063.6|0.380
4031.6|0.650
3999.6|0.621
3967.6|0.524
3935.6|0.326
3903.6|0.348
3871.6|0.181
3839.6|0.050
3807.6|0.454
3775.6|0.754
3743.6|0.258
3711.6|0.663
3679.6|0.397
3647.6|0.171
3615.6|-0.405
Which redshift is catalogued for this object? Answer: 1.25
